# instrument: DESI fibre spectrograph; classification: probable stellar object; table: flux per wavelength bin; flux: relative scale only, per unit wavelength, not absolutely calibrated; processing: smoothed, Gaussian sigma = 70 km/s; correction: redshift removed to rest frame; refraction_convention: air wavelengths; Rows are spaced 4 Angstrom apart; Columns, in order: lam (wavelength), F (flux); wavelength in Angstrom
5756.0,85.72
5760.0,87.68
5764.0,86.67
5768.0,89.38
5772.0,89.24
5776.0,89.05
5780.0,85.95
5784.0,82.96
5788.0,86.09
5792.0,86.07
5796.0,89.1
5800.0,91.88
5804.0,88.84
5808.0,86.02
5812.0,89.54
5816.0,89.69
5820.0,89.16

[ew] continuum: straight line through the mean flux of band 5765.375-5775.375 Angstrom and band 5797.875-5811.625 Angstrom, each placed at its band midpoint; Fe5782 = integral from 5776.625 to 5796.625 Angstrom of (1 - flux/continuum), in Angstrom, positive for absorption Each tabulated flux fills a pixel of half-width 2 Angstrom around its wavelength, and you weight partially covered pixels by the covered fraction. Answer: 0.7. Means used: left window 89.1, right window 89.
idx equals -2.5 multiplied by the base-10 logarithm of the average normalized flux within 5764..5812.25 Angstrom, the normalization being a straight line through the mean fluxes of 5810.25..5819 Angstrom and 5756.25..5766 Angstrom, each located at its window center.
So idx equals 0.01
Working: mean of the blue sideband 86.9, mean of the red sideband 89.6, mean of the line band 87.7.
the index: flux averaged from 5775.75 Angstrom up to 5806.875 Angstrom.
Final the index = 87.4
